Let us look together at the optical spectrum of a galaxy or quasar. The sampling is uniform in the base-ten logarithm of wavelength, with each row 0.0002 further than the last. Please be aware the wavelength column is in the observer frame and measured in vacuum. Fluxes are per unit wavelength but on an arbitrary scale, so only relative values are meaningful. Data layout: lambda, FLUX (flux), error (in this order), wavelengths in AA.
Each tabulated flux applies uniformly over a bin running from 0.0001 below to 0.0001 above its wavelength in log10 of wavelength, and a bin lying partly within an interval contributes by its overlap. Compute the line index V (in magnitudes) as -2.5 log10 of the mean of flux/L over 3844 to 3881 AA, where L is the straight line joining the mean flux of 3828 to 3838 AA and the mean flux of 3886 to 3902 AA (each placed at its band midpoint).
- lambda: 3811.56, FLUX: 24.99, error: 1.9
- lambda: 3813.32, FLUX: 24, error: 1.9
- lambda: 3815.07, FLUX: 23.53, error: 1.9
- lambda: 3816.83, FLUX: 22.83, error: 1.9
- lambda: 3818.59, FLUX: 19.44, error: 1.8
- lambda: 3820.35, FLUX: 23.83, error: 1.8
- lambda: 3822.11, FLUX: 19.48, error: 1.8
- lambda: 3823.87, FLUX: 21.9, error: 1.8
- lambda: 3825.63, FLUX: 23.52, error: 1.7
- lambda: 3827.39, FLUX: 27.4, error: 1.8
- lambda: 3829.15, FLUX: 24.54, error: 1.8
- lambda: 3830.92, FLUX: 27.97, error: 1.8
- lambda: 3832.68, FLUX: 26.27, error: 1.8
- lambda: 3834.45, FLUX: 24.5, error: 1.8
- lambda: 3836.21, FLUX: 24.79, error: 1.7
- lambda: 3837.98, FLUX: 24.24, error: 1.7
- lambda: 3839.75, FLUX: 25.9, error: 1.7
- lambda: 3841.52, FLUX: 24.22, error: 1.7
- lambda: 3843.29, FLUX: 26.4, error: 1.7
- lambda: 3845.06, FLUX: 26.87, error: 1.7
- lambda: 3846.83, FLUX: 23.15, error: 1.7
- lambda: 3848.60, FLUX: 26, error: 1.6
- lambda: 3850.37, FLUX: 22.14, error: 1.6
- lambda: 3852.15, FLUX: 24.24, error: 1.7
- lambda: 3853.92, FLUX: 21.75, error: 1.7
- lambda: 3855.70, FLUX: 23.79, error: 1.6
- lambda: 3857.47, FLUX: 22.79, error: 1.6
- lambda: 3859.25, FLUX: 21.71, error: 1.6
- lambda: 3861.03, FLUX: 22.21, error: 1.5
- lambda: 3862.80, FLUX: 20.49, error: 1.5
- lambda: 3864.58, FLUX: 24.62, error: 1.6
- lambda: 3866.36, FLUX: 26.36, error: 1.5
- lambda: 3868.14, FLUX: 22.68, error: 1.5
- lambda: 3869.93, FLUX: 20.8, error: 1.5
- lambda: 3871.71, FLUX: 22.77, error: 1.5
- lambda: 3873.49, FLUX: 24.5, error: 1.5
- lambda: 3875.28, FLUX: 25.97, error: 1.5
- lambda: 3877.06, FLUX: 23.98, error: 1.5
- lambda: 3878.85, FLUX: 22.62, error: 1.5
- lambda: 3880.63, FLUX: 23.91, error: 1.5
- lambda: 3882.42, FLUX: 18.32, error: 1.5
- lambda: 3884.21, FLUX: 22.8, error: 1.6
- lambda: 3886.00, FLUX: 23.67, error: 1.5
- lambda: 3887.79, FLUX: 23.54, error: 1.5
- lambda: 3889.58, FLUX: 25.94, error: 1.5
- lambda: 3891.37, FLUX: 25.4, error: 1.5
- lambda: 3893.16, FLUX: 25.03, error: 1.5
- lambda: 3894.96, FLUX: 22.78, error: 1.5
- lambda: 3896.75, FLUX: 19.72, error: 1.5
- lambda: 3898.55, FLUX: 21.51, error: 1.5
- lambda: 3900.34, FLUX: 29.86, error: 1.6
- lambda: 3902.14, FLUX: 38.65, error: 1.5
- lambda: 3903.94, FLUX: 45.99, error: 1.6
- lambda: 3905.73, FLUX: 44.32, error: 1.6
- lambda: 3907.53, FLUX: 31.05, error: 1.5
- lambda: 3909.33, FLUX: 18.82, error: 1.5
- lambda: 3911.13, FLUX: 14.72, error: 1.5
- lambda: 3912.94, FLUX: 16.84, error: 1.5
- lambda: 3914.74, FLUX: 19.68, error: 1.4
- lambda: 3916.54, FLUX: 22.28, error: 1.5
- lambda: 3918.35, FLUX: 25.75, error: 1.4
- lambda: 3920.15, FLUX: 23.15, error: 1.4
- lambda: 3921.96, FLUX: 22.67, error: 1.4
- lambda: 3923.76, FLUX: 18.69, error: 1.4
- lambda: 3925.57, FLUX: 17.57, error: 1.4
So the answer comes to 0.08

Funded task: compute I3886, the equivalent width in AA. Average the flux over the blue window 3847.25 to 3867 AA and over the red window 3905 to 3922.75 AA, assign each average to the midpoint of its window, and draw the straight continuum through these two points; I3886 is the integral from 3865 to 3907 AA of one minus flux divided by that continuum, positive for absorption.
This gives -4.8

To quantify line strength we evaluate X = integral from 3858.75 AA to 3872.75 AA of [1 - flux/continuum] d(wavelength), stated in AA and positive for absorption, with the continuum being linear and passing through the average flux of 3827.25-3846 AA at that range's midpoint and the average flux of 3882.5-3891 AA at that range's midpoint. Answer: 0.96 AA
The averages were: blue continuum 25.7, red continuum 23.5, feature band 22.8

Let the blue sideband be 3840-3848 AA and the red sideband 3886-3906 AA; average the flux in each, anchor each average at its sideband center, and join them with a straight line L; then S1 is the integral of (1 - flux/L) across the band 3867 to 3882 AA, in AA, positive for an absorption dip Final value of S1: 2.2 AA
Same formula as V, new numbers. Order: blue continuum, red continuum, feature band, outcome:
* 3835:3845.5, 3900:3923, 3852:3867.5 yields 0.12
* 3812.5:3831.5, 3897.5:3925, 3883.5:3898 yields 0.09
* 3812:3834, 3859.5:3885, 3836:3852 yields -0.06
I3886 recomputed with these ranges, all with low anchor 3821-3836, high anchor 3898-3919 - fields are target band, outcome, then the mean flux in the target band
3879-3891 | 1.60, 23.1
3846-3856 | 0.73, 23.5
